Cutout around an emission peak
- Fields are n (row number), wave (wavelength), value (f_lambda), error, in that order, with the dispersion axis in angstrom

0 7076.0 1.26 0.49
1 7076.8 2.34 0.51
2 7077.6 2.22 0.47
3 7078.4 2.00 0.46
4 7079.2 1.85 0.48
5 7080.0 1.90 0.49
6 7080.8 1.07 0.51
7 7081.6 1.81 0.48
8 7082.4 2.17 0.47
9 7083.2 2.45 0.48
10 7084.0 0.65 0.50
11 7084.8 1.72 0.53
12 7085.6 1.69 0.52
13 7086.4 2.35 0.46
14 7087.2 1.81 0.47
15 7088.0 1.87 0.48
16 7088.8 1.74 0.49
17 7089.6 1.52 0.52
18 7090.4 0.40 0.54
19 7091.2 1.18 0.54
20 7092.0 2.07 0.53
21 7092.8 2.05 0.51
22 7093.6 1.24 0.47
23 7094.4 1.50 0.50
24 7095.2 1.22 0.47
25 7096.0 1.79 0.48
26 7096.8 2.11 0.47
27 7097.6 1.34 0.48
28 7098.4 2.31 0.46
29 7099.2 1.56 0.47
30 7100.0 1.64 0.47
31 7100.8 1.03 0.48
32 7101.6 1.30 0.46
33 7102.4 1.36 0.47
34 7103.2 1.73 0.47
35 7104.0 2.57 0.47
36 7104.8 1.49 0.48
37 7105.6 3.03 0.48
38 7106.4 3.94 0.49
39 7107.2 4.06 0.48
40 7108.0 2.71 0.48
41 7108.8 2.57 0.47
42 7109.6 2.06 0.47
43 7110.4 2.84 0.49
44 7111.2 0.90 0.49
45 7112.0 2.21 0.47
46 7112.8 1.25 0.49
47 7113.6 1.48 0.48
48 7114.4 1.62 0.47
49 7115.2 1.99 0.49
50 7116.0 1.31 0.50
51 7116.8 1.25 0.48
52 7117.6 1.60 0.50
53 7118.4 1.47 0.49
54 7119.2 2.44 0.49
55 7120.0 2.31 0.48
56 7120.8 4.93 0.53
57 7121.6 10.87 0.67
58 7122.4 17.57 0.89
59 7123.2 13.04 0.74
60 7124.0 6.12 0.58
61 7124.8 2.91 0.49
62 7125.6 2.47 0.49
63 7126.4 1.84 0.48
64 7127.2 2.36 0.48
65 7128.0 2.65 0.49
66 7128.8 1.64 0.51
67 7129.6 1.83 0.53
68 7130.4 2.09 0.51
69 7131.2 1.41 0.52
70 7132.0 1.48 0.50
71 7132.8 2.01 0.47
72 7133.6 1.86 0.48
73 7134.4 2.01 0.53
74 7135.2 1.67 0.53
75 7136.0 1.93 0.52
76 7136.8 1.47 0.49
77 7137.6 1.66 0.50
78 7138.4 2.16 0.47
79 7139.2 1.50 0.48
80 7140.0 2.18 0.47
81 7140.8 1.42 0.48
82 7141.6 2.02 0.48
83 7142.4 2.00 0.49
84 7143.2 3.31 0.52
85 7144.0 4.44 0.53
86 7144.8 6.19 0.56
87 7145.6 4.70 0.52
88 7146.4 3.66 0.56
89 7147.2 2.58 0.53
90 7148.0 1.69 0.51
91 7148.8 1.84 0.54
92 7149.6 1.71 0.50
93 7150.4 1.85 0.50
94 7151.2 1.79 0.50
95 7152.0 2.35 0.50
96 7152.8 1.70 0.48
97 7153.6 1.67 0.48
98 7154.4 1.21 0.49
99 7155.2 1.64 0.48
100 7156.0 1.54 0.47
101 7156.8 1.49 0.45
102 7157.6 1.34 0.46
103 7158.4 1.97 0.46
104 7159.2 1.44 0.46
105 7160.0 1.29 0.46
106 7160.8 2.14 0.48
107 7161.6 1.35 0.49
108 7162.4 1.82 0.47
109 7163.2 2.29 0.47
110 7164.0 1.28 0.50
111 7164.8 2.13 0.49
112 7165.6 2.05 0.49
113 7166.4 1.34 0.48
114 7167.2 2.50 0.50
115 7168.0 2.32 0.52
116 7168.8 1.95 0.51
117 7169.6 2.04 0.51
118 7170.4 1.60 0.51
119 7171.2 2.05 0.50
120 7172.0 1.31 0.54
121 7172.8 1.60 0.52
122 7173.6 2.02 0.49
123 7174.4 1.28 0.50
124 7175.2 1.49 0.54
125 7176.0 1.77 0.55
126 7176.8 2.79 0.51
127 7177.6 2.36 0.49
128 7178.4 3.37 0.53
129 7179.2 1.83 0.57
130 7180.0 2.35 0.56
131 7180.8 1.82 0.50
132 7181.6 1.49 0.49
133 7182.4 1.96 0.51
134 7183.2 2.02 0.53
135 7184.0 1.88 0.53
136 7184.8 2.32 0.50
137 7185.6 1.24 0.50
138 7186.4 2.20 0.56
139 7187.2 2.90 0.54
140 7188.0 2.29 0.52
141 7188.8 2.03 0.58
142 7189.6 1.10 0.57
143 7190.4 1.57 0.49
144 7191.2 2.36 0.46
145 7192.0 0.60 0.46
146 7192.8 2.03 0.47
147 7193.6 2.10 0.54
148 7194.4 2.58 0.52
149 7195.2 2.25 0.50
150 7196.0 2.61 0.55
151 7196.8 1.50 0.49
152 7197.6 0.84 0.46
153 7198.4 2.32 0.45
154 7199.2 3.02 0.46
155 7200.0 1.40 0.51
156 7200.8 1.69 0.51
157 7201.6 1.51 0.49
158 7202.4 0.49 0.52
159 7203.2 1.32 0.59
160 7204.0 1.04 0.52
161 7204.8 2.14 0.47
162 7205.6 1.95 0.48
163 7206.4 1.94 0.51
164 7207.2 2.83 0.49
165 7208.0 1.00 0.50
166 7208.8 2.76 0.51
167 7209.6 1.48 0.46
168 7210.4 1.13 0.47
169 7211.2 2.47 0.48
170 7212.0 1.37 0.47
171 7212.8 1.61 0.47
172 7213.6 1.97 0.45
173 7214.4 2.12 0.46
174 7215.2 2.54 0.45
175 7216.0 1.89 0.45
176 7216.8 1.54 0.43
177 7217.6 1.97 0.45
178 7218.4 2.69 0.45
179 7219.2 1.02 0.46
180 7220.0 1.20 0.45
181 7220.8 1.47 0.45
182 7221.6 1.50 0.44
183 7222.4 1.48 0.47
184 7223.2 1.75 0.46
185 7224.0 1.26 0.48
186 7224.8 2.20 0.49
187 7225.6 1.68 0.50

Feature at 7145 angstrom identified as [N II] 6583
